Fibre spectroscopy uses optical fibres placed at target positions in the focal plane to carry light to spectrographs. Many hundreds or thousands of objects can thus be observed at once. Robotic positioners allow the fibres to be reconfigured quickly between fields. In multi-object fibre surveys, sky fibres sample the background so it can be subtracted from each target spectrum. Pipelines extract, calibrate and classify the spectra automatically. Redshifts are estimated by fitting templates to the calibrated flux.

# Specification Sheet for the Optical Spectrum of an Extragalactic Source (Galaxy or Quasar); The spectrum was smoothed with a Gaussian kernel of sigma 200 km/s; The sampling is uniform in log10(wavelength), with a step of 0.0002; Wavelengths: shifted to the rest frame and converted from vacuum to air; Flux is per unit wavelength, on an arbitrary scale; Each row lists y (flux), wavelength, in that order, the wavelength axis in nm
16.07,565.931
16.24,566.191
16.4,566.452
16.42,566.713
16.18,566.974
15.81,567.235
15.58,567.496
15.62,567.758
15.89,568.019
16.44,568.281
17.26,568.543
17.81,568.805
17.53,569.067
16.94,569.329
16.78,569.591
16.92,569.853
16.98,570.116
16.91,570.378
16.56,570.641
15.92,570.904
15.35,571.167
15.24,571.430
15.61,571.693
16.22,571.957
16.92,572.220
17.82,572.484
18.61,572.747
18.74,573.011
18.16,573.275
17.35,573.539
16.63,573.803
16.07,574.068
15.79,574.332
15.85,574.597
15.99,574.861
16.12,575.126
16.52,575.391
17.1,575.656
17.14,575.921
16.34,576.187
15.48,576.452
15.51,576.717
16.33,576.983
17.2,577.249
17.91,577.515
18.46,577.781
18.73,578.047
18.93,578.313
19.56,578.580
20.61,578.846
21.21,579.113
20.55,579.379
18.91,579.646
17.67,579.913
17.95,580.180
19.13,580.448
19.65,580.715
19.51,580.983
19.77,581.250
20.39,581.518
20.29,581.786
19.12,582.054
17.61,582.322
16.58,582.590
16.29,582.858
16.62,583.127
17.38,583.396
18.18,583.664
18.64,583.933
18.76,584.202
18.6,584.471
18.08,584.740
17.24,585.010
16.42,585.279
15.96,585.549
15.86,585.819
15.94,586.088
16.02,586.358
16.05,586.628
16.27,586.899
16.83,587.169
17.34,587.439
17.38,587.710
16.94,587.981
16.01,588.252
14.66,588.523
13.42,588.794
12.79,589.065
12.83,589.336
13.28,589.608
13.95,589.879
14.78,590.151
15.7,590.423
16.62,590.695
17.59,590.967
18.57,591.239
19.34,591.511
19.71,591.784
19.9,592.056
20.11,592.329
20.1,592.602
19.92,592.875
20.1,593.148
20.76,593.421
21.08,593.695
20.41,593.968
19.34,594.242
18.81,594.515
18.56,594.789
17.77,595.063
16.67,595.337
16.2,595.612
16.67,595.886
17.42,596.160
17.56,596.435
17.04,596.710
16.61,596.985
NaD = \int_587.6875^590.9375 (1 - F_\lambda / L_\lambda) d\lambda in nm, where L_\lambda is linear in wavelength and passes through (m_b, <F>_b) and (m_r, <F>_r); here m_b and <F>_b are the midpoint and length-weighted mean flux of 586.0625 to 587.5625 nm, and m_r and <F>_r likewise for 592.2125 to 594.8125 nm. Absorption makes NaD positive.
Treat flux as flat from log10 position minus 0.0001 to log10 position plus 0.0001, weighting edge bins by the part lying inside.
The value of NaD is 0.53 nm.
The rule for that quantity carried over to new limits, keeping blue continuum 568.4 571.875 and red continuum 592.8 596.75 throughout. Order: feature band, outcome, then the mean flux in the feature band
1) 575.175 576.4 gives 0.03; 16.6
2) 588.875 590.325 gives 0.37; 13.6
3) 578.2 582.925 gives -0.46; 19.1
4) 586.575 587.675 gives 0.07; 16.7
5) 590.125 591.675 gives 0.08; 17.3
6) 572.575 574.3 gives -0.07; 17.5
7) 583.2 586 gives 0.04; 17.5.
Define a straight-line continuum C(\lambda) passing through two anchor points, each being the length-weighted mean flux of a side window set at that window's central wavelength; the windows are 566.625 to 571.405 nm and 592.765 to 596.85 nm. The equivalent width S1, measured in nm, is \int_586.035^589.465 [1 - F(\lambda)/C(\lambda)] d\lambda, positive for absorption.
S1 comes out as 0.46 nm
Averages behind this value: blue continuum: 16.5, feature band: 15.6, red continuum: 18.5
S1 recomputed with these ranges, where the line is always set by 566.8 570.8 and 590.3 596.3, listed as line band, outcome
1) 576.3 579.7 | -0.19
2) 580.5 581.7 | -0.15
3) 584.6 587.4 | 0.24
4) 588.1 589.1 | 0.21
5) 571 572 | 0.08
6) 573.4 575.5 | 0.10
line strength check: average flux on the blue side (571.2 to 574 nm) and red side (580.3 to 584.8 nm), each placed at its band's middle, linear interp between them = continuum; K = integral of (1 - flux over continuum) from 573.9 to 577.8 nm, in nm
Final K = 0.24 nm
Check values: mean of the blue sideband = 17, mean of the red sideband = 18.5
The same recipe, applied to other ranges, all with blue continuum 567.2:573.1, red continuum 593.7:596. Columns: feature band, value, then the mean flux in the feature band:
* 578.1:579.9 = -0.26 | 19.8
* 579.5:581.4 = -0.18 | 19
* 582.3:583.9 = 0.03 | 17.2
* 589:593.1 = 0.19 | 17.2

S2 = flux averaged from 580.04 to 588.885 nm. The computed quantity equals 17.4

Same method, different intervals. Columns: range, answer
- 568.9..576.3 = 16.7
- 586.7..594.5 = 17.4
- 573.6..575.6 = 16.2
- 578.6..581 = 19.5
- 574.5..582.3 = 18.2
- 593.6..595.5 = 18.9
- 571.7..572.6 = 16.8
